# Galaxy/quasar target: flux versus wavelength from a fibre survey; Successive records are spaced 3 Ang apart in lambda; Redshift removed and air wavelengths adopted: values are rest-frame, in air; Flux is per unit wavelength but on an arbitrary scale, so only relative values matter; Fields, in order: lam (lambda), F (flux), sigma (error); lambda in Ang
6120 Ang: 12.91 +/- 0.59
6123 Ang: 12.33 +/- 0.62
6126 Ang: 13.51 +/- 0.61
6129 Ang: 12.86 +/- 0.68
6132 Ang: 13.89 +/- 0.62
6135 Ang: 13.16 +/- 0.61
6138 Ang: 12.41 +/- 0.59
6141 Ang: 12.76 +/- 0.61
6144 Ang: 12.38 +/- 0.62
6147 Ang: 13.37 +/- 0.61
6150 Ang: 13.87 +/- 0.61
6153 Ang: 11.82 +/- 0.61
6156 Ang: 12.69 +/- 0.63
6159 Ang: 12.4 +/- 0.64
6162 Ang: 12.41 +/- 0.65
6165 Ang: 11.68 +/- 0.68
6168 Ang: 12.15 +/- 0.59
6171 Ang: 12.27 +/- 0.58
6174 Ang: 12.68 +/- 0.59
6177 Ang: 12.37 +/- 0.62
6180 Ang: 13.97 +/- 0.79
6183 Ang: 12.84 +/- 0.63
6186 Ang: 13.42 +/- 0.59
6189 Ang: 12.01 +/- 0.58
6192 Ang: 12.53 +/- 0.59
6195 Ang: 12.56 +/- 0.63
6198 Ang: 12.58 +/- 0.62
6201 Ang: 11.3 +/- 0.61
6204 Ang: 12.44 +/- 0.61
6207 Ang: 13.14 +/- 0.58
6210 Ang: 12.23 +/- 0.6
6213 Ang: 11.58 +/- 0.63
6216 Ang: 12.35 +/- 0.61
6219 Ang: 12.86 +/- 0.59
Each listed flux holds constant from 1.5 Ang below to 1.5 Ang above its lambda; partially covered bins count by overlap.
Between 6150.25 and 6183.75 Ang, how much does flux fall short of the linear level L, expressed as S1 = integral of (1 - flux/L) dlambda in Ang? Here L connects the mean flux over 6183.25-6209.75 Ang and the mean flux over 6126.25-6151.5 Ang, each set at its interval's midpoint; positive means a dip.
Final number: 0.7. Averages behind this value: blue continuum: 13.1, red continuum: 12.5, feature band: 12.5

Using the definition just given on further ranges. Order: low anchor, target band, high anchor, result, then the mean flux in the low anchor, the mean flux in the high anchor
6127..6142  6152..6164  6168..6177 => 0.3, 13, 12.4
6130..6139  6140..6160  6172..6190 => 0.5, 13.2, 12.9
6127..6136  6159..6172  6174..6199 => 0.8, 13.3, 12.8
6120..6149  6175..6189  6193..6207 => -0.6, 13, 12.3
